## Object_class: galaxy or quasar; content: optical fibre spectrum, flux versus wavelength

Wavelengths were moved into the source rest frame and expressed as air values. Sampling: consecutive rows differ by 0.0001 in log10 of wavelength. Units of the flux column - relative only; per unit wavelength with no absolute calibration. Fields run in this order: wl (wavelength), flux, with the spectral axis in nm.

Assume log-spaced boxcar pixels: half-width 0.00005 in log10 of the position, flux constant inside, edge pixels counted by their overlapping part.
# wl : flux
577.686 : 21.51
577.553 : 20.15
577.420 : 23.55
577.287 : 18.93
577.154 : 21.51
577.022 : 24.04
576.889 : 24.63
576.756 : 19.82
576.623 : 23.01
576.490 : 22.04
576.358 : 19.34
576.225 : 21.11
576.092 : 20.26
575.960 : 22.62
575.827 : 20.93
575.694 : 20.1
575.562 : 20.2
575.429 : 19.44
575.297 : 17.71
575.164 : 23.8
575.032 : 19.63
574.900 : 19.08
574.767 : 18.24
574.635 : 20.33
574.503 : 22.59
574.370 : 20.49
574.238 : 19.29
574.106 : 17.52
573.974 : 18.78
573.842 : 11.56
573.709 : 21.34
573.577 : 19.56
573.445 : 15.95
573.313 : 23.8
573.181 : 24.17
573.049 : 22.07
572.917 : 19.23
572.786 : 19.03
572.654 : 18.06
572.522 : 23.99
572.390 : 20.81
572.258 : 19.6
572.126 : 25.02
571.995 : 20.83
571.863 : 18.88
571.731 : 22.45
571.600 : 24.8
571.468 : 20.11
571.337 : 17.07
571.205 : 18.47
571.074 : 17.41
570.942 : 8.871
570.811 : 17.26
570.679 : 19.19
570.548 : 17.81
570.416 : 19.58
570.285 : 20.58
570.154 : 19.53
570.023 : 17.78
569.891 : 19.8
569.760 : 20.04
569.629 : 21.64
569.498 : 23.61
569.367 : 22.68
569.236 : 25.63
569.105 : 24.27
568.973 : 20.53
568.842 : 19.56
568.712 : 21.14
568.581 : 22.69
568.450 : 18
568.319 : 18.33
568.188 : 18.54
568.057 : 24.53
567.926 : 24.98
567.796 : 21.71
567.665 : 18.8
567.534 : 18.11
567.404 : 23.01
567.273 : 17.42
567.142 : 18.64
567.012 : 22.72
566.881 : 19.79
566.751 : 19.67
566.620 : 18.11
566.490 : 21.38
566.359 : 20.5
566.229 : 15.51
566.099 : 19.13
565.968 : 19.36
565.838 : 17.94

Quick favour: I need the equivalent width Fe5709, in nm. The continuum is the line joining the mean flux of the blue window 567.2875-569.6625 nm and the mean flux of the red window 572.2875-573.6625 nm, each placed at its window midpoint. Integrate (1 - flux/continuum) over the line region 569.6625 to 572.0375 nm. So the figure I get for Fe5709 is 0.237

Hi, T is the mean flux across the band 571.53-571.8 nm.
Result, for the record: 23.5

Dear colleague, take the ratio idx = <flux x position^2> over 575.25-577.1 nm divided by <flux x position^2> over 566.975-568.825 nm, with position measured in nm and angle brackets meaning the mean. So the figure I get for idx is 1.06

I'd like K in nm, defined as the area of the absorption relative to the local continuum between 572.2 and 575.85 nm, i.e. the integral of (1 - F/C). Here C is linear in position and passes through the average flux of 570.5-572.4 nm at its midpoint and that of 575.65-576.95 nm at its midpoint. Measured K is 0.08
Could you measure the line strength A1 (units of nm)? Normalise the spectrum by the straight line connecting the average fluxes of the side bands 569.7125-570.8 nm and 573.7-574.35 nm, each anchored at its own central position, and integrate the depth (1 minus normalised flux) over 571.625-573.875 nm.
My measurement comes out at -0.31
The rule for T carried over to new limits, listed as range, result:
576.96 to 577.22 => 22.8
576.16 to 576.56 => 20.9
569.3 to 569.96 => 21.5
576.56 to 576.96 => 22.5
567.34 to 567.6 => 20.6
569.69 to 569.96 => 19.9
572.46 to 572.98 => 20.1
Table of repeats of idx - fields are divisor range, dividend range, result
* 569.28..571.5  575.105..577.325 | 1.14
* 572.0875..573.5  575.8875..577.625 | 1.04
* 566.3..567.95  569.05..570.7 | 1.04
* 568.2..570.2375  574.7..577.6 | 1.02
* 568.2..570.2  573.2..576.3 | 0.96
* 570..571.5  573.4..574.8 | 1.07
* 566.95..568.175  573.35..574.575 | 0.91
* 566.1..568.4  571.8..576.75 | 1.04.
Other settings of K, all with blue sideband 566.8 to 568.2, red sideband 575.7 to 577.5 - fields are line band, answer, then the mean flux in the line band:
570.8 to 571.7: 0.14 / 17.9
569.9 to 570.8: 0.09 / 19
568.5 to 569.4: -0.06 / 22.3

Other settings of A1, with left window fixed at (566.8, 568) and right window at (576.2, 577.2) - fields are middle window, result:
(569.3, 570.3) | 0.011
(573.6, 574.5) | 0.127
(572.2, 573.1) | 0.042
